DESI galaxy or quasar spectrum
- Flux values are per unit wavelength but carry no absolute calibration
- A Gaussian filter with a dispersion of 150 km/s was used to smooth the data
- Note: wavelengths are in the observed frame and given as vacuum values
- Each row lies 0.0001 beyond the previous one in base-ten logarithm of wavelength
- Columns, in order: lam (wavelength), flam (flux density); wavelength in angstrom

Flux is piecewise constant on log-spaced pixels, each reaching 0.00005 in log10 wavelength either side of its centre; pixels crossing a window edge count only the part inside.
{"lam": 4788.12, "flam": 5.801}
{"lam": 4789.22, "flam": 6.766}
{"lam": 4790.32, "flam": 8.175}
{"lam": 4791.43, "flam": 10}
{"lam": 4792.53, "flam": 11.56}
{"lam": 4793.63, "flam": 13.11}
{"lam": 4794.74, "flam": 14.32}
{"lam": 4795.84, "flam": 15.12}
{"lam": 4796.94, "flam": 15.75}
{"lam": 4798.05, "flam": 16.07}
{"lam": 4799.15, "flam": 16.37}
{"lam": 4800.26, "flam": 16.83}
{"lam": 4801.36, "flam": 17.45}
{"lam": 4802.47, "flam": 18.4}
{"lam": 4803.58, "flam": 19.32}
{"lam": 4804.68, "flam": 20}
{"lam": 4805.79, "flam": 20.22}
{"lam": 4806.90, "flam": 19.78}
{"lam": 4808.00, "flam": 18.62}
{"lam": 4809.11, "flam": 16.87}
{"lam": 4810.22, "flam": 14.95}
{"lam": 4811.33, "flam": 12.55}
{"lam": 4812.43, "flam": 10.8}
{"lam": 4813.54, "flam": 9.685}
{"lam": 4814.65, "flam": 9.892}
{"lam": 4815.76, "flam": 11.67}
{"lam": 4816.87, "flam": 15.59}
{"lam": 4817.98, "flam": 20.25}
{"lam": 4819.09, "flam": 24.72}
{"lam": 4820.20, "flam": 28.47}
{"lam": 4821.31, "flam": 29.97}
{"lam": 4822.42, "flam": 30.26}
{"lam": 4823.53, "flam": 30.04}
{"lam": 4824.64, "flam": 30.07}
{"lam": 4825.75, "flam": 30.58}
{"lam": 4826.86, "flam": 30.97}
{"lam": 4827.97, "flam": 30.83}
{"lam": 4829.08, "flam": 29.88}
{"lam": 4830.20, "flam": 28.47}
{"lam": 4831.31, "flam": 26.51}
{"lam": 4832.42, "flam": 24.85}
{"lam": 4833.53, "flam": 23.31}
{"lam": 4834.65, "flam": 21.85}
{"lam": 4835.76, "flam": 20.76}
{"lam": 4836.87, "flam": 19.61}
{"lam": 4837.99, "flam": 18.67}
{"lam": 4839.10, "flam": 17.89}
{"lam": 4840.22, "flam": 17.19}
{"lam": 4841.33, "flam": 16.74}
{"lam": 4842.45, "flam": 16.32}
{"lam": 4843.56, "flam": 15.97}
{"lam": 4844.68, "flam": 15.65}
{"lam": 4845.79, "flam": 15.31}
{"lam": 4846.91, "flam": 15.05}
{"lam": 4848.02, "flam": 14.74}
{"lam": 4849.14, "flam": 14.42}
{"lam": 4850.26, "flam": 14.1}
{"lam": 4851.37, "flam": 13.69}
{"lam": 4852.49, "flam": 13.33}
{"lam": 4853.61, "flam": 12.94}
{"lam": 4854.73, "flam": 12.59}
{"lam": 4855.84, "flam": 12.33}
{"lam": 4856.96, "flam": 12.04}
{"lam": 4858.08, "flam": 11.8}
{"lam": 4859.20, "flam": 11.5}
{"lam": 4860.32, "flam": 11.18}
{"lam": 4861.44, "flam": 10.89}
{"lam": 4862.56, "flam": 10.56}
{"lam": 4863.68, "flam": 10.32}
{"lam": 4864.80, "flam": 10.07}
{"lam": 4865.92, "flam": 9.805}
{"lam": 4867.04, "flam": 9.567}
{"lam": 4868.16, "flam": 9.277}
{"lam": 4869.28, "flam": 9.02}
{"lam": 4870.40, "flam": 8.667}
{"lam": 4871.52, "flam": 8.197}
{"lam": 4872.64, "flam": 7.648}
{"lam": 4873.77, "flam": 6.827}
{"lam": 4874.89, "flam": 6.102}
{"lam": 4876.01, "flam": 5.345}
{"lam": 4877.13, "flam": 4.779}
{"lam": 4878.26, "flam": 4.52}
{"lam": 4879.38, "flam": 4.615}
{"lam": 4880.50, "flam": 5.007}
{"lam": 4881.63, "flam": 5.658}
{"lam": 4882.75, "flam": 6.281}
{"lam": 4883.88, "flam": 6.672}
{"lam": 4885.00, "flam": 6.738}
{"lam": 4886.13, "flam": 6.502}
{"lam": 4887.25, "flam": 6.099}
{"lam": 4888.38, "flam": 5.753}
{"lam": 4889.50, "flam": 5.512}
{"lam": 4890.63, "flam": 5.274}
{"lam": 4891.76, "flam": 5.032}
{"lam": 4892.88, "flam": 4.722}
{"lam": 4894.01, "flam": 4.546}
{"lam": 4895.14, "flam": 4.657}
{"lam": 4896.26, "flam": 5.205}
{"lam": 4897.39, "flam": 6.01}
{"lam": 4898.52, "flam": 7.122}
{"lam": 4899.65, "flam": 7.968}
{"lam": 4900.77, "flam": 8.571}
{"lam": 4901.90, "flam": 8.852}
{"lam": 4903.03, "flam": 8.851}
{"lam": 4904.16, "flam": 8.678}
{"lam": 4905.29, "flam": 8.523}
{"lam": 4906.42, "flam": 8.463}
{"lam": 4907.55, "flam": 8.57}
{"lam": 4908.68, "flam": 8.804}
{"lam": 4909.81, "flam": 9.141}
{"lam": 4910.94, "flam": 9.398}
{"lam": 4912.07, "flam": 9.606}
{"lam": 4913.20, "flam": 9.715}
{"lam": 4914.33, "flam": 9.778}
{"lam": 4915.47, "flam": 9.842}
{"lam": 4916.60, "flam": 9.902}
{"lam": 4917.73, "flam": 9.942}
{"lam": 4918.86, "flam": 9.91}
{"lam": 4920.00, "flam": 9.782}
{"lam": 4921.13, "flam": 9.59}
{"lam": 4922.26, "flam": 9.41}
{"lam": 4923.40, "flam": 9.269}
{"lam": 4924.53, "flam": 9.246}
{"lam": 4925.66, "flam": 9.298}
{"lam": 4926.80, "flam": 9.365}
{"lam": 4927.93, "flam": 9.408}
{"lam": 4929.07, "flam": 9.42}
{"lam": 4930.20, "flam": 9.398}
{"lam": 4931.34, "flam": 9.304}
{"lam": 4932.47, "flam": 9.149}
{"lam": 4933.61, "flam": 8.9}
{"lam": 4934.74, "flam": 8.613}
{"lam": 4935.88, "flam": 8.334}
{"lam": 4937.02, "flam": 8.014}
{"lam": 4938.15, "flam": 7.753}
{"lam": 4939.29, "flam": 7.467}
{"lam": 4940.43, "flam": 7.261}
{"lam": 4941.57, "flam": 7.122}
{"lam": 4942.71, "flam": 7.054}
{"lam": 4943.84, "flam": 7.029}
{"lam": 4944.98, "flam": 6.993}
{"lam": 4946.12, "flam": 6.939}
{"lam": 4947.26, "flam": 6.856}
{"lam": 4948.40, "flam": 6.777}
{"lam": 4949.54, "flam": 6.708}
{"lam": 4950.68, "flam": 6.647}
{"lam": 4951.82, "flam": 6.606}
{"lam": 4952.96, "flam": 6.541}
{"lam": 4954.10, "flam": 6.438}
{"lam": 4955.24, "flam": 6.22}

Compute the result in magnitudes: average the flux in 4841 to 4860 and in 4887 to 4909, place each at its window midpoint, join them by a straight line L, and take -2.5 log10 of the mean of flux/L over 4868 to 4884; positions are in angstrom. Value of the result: 0.49 mag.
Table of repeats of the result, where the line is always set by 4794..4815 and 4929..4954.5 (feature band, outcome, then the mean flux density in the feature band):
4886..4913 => 0.36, 7.21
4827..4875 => -0.14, 15.2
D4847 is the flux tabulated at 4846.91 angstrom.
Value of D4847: 15.05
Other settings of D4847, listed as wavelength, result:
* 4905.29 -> 8.523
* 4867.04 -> 9.567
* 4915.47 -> 9.842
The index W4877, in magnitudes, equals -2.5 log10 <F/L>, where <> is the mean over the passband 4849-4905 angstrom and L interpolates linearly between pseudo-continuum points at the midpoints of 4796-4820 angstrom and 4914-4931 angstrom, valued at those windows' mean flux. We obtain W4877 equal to 0.452 mag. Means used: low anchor 16.6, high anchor 9.56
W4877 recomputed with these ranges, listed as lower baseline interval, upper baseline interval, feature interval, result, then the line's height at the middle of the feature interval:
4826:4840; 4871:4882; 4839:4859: 0.21 mag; 17.6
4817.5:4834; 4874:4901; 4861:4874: 0.36 mag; 13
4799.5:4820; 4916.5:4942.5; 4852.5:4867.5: 0.19 mag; 13.4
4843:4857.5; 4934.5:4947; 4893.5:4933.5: 0.07 mag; 9.43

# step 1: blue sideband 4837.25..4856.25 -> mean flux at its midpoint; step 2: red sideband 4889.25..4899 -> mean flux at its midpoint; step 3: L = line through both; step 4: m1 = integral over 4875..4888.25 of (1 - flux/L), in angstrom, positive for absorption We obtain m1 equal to 3.56 angstrom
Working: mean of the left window 15.2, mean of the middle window 5.67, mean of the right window 5.32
